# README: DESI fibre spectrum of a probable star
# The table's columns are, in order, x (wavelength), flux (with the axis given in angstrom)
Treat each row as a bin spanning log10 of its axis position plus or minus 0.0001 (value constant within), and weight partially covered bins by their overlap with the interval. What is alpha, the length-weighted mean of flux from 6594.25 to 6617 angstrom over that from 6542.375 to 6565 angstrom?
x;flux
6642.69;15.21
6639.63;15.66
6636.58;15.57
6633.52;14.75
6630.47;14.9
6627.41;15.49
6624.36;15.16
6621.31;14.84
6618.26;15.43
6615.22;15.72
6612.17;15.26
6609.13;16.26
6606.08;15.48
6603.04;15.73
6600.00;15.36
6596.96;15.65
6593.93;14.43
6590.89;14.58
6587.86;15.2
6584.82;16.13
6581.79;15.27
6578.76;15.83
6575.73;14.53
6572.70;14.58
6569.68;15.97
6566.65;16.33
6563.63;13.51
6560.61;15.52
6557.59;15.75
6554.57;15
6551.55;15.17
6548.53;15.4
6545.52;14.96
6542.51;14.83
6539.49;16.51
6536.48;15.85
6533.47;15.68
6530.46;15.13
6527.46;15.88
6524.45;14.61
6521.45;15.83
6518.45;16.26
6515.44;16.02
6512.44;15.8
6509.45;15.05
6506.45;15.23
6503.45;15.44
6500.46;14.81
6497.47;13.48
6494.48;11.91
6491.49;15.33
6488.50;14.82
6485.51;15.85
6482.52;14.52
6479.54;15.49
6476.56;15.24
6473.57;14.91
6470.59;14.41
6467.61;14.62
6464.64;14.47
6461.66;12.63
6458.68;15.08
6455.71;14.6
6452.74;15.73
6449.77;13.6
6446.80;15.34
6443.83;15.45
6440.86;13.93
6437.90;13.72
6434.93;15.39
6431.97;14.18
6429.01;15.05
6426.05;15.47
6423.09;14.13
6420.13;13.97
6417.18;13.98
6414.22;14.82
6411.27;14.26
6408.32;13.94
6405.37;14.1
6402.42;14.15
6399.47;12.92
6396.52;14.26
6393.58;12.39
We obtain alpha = 1.04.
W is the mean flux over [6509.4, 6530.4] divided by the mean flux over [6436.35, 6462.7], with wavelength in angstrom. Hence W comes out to 1.08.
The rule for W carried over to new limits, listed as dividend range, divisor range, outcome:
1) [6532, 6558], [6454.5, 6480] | 1.06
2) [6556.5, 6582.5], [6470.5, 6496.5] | 1.04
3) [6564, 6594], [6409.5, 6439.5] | 1.05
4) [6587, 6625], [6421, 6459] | 1.04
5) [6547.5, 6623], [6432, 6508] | 1.05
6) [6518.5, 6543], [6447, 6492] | 1.06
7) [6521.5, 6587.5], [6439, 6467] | 1.06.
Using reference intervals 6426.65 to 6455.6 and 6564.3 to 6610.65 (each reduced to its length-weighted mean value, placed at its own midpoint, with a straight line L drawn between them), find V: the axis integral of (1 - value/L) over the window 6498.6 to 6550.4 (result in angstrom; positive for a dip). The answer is -1.3 angstrom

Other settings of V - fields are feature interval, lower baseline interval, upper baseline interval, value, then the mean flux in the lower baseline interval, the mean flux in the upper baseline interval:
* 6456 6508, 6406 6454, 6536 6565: 0.8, 14.5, 15.2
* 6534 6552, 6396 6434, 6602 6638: -0.6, 14.3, 15.4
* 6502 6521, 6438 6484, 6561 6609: -0.9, 14.6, 15.3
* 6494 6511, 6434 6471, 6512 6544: 0.9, 14.5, 15.7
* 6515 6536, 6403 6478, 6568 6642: -1.0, 14.5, 15.3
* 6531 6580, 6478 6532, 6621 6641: -0.6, 15.1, 15.2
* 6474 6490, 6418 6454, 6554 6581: -0.3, 14.6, 15.2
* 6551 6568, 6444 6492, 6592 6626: 0.0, 14.8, 15.4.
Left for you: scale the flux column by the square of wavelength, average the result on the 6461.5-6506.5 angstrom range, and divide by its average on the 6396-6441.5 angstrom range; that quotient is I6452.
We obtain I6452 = 1.04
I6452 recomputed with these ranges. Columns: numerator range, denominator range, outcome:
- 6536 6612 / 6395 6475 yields 1.11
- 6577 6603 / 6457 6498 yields 1.09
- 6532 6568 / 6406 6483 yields 1.09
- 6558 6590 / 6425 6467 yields 1.09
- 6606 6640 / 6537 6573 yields 1.02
